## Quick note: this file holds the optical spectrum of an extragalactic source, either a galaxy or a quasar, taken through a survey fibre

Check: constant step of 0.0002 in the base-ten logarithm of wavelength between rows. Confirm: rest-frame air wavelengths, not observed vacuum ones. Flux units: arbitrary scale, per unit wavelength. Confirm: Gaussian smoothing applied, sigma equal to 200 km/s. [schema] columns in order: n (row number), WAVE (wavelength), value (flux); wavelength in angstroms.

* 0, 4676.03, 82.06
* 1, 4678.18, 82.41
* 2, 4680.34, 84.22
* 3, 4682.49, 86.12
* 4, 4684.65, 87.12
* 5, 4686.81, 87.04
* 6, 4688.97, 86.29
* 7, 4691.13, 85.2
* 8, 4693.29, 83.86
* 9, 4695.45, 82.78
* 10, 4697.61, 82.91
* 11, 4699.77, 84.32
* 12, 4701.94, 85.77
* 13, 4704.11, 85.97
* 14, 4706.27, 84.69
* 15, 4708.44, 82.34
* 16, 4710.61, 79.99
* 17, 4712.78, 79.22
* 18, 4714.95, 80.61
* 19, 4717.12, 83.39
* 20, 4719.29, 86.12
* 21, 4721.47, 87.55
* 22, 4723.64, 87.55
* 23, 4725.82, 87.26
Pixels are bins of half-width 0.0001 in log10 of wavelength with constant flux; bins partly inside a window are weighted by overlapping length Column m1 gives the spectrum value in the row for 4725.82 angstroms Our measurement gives 87.26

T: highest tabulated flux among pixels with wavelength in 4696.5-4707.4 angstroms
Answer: 85.97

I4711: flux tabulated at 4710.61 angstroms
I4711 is 79.99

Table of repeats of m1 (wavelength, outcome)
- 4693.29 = 83.86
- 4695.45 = 82.78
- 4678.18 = 82.41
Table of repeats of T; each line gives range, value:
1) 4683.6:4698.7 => 87.12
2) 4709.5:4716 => 80.61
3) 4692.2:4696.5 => 83.86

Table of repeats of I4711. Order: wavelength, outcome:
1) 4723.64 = 87.55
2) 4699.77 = 84.32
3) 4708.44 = 82.34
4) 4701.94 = 85.77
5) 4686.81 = 87.04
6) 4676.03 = 82.06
